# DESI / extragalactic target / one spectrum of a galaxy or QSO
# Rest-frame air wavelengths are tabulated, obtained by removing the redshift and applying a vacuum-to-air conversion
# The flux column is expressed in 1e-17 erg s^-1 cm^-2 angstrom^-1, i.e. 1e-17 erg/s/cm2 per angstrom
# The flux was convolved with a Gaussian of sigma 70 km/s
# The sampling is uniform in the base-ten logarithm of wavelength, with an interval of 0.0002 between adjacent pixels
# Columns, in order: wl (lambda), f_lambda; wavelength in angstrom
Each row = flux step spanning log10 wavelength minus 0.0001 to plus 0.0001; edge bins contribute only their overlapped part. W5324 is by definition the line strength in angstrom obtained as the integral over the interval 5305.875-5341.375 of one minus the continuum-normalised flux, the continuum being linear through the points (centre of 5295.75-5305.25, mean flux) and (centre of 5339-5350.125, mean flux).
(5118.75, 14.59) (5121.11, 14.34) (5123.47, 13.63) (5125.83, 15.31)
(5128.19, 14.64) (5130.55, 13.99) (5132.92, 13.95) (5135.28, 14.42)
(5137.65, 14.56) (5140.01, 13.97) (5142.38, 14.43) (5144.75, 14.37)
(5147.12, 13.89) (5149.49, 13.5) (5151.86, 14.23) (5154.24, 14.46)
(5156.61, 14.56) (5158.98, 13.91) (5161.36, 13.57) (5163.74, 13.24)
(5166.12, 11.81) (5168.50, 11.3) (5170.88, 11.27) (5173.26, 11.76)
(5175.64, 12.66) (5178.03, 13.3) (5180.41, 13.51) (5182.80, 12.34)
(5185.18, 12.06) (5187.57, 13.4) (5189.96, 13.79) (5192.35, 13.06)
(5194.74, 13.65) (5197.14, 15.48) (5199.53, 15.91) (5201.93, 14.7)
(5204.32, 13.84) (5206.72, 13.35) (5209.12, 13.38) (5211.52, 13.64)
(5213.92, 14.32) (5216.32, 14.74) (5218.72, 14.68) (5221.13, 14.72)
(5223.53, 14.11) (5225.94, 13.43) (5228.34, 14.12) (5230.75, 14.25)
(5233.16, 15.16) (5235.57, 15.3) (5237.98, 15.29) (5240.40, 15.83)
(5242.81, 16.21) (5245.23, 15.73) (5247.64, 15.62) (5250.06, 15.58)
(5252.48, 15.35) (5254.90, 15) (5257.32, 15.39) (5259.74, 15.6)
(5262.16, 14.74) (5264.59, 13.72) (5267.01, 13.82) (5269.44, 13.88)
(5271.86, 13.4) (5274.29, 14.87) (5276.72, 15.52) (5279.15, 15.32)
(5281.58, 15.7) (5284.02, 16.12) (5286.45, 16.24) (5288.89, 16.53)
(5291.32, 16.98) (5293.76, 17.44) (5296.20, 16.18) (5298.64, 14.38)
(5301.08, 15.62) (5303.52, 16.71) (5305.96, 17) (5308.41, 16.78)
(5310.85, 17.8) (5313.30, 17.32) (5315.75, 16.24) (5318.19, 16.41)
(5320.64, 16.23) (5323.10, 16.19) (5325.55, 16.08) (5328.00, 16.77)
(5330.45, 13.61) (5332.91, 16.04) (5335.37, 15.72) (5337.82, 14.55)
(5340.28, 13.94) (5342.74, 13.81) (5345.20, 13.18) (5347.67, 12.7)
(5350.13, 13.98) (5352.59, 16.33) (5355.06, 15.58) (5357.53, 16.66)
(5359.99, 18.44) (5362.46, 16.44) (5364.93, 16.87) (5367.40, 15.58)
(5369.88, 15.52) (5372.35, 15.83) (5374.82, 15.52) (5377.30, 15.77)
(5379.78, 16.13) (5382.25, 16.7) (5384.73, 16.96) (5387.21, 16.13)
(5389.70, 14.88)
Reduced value -3.54 angstrom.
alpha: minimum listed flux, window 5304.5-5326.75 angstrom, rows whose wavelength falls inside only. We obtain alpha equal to 16.08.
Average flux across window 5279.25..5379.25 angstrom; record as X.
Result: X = 15.9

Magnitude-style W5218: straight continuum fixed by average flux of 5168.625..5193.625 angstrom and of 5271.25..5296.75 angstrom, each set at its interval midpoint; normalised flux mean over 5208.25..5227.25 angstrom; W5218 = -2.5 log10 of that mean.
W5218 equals -0.03 mag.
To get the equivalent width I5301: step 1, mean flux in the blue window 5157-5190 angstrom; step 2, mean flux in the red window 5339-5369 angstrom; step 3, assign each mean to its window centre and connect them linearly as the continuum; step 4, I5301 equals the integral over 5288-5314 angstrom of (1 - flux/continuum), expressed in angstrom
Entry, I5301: -3.7 angstrom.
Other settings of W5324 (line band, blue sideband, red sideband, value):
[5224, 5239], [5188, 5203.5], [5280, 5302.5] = 0.47 angstrom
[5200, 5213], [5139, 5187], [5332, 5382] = -0.19 angstrom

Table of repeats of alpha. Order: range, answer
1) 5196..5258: 13.35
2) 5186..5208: 13.06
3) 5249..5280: 13.4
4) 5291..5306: 14.38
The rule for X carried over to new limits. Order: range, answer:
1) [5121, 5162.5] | 14.2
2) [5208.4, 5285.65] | 14.8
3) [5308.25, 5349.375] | 15.4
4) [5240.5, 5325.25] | 15.8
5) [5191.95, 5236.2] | 14.3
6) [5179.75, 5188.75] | 12.8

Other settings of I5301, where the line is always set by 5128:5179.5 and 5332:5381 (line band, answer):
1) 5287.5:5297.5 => -1.30 angstrom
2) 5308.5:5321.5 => -1.54 angstrom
